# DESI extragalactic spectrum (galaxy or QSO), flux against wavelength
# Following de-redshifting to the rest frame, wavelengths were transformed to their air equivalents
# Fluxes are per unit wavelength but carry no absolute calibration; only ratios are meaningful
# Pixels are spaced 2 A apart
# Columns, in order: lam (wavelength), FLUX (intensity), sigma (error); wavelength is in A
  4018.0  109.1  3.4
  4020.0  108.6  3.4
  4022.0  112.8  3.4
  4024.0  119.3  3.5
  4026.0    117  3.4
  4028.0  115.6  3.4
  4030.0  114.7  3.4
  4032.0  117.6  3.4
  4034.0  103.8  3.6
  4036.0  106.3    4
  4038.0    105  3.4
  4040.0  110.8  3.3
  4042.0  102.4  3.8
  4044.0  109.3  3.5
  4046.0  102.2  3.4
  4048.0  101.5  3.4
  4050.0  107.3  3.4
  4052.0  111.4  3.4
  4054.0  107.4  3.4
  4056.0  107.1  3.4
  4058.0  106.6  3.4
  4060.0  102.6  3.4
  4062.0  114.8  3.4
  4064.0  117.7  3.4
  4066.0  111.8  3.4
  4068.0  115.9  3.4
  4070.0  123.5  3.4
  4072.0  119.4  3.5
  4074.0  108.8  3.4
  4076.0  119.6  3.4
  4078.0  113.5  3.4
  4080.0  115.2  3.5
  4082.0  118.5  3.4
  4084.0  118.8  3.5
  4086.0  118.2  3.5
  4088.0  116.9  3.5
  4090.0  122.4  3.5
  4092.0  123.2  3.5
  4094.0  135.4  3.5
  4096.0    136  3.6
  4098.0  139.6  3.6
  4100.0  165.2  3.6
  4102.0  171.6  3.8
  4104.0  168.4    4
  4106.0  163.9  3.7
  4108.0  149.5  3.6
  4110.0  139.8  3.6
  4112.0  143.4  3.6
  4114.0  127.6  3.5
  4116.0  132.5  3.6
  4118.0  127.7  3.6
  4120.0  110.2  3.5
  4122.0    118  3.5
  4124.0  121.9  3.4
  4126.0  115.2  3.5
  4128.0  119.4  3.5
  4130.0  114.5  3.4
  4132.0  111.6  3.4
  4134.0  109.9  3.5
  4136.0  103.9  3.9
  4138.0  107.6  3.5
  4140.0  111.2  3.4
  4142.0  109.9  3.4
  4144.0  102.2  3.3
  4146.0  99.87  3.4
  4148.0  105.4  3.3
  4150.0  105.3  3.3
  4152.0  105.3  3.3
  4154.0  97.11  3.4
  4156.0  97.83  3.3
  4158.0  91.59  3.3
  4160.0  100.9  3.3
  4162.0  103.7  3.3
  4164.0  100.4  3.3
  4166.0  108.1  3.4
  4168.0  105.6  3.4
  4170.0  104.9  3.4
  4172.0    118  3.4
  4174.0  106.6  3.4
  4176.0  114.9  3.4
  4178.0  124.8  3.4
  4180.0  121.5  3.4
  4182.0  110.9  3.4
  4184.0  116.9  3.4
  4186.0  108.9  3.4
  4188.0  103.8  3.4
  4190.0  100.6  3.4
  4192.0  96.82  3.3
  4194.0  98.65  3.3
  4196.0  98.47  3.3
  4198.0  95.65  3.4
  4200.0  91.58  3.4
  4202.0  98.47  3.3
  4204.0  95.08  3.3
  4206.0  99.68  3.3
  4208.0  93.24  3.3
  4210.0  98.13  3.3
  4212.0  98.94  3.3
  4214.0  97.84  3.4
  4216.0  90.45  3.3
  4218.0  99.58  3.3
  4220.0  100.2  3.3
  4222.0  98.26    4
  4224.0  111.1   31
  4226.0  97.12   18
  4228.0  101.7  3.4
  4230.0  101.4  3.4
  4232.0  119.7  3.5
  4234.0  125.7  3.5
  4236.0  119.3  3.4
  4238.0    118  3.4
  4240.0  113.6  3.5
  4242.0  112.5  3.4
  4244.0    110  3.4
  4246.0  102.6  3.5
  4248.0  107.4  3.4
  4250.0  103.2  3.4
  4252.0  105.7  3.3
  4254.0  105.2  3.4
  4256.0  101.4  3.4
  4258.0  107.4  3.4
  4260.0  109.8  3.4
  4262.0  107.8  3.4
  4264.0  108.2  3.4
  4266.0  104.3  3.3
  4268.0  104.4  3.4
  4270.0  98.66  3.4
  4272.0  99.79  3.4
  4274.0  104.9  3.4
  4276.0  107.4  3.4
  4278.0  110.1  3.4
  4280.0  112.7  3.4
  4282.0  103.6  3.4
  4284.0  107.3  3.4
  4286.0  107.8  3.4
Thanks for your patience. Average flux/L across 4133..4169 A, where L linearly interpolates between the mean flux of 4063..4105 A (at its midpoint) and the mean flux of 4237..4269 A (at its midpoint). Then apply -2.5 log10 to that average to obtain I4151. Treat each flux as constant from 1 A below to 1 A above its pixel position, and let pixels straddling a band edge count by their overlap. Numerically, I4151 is 0.16 mag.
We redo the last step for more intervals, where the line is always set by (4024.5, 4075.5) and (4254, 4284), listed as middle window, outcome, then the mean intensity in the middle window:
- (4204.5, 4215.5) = 0.11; 97.1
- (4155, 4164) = 0.10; 98.7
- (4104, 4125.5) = -0.23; 135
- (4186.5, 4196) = 0.08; 100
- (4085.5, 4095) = -0.13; 123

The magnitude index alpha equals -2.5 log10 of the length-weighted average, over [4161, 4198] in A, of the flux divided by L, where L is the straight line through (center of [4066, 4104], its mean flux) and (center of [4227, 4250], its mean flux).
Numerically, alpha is 0.10 mag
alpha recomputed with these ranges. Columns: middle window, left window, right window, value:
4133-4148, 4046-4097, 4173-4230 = 0.02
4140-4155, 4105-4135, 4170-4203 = 0.14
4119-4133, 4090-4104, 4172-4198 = 0.15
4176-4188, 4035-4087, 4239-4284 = -0.07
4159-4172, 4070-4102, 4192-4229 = 0.03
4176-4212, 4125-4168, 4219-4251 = 0.04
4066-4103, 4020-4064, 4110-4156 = -0.14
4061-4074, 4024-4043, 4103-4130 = 0.03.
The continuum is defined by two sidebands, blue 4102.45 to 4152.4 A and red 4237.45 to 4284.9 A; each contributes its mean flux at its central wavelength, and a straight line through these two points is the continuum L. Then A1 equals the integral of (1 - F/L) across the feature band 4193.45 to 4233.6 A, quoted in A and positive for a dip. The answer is 4.4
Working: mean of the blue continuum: 122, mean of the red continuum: 107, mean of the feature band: 99.7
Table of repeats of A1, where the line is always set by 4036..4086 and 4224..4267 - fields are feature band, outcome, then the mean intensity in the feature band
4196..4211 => 1.81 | 96.1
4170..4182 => -0.65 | 116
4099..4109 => -4.79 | 164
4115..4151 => -0.73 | 113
